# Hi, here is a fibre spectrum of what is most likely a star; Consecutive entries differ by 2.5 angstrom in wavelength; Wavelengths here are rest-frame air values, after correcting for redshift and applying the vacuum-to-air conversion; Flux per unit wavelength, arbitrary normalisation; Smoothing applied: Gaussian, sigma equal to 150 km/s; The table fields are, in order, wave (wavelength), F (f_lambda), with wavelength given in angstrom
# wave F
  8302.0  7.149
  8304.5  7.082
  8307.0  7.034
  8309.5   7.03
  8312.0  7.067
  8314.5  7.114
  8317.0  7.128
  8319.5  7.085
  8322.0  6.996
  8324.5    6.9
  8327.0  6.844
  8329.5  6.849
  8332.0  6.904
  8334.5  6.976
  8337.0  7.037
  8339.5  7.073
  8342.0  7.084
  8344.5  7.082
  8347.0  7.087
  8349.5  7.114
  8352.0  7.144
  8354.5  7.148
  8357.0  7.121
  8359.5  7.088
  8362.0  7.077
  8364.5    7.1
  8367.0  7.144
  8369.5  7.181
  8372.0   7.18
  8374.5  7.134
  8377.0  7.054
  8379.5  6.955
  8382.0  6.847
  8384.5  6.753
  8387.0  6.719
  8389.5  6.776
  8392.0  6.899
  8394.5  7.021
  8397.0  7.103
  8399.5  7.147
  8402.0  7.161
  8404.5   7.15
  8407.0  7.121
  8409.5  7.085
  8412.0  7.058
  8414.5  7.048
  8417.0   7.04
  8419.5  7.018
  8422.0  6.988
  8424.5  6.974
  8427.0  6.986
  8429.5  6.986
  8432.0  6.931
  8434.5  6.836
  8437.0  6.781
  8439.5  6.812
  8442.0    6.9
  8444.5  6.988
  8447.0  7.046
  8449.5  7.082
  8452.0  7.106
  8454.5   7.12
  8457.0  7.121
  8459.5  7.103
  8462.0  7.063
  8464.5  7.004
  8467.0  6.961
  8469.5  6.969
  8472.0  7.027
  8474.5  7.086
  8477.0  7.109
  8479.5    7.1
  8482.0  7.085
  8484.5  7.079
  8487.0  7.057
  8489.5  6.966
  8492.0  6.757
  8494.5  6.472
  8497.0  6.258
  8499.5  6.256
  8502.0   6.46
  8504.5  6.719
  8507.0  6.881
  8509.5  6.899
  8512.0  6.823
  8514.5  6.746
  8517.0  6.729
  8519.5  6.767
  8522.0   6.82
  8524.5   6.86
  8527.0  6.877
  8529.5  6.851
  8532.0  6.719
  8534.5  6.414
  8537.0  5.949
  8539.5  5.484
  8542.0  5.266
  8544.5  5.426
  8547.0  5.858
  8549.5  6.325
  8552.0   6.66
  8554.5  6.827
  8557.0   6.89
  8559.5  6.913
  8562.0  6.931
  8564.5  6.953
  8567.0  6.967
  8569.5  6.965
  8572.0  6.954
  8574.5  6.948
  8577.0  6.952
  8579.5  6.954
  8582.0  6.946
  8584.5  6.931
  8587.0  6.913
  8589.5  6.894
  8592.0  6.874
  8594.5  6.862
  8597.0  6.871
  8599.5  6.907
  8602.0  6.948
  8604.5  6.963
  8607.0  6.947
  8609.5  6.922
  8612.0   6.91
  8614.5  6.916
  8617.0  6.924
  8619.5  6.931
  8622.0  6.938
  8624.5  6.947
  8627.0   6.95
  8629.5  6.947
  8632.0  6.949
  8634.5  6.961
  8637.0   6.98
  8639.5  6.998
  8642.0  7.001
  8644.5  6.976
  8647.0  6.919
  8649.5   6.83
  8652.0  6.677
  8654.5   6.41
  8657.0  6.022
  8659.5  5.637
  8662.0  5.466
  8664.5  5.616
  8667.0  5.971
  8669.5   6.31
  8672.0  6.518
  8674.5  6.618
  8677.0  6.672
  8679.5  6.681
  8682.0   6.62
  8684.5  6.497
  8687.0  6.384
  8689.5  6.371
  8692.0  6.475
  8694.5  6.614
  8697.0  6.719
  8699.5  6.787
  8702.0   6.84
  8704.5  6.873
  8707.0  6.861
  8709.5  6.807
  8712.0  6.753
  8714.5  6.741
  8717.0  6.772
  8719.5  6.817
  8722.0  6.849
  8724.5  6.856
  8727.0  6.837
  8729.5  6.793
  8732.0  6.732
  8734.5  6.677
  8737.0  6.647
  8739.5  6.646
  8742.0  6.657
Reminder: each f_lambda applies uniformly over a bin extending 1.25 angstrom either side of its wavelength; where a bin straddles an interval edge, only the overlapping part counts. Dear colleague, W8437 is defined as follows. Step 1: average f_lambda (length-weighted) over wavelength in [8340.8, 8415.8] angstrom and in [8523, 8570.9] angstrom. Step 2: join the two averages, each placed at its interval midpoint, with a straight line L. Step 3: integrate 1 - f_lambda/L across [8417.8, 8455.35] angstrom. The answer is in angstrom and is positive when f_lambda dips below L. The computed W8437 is -0.6 angstrom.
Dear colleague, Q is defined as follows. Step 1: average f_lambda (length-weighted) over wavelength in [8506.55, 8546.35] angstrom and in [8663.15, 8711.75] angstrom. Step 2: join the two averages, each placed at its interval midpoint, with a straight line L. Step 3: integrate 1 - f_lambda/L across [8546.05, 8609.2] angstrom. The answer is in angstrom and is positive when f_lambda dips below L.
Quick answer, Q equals -3.6 angstrom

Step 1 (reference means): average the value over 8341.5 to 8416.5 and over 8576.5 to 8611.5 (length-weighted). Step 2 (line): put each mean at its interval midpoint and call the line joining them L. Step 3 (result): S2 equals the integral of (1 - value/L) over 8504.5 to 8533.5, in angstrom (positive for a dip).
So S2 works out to 0.7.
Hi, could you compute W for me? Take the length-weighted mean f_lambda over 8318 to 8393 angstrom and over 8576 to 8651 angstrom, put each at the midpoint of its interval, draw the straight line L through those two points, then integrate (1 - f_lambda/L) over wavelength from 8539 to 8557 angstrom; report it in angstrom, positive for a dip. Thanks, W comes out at 2.3 angstrom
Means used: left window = 7.01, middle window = 6.06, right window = 6.93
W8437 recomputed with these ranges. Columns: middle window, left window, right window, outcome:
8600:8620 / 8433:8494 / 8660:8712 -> -0.8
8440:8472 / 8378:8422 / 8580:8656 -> -0.3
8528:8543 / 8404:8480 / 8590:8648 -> 1.8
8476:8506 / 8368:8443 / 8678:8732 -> 0.6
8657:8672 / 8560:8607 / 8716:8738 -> 2.1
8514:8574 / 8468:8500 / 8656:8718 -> 1.8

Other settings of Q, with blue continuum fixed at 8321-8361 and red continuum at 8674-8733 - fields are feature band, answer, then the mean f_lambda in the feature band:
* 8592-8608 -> -0.27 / 6.91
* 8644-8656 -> 0.04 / 6.73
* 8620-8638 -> -0.47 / 6.95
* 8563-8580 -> -0.33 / 6.96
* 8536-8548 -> 2.22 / 5.58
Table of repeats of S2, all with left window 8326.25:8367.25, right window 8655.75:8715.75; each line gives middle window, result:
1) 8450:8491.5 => -1.35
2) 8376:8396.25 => 0.29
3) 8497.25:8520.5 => 0.30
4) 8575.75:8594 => -0.80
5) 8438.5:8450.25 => -0.15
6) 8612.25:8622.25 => -0.53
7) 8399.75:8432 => -0.56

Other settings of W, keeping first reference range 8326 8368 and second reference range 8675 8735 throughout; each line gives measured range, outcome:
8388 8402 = 0.01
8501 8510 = 0.22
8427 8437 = 0.09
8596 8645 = -1.11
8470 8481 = -0.23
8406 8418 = -0.14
